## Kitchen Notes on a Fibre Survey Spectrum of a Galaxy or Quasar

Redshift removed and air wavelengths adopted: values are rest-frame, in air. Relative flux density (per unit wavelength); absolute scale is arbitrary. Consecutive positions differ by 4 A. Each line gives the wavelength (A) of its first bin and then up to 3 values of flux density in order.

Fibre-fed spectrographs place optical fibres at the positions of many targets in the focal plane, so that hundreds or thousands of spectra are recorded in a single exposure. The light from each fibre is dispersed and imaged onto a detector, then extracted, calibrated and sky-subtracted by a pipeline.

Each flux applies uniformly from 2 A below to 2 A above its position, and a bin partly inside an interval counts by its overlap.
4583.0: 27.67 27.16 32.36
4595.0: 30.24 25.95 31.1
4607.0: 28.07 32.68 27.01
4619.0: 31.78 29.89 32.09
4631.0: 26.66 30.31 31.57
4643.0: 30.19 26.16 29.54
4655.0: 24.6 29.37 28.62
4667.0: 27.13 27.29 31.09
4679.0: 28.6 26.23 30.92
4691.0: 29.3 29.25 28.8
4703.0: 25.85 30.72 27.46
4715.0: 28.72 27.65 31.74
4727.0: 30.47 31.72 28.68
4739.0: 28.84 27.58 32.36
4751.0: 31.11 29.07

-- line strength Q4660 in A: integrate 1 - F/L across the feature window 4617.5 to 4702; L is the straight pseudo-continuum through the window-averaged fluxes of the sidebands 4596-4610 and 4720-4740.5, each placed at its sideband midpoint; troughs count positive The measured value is 1.32 A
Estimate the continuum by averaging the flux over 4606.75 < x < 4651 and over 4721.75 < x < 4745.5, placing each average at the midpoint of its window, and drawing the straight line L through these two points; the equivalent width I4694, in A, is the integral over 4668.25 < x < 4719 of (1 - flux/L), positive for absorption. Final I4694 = 2.0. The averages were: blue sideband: 29.7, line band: 28.6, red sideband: 29.8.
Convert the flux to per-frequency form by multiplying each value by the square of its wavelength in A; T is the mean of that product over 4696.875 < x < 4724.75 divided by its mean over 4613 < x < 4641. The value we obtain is 1.0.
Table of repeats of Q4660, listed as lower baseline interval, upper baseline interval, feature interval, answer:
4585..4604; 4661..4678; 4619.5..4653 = -0.9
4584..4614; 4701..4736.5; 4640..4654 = 0.4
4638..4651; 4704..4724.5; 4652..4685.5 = 1.3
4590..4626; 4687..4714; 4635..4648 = -0.1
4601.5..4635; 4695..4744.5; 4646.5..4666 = 1.2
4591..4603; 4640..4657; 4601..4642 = -2.2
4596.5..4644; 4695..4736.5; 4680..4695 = 0.3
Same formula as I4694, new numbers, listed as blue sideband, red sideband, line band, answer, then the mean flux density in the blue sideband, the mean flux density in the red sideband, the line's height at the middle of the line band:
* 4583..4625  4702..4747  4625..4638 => -0.2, 29.5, 29.3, 29.5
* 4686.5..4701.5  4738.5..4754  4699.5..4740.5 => 0.7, 29.3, 30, 29.7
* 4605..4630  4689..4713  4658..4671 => 0.5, 30.1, 28.6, 29.2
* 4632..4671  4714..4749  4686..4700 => -0.2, 28.5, 29.8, 29.2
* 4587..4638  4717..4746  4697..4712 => 0.7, 29.8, 29.6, 29.7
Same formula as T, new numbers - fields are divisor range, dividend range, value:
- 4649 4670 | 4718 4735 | 1.12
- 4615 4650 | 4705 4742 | 1.03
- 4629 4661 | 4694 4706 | 1.01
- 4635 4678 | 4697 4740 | 1.05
